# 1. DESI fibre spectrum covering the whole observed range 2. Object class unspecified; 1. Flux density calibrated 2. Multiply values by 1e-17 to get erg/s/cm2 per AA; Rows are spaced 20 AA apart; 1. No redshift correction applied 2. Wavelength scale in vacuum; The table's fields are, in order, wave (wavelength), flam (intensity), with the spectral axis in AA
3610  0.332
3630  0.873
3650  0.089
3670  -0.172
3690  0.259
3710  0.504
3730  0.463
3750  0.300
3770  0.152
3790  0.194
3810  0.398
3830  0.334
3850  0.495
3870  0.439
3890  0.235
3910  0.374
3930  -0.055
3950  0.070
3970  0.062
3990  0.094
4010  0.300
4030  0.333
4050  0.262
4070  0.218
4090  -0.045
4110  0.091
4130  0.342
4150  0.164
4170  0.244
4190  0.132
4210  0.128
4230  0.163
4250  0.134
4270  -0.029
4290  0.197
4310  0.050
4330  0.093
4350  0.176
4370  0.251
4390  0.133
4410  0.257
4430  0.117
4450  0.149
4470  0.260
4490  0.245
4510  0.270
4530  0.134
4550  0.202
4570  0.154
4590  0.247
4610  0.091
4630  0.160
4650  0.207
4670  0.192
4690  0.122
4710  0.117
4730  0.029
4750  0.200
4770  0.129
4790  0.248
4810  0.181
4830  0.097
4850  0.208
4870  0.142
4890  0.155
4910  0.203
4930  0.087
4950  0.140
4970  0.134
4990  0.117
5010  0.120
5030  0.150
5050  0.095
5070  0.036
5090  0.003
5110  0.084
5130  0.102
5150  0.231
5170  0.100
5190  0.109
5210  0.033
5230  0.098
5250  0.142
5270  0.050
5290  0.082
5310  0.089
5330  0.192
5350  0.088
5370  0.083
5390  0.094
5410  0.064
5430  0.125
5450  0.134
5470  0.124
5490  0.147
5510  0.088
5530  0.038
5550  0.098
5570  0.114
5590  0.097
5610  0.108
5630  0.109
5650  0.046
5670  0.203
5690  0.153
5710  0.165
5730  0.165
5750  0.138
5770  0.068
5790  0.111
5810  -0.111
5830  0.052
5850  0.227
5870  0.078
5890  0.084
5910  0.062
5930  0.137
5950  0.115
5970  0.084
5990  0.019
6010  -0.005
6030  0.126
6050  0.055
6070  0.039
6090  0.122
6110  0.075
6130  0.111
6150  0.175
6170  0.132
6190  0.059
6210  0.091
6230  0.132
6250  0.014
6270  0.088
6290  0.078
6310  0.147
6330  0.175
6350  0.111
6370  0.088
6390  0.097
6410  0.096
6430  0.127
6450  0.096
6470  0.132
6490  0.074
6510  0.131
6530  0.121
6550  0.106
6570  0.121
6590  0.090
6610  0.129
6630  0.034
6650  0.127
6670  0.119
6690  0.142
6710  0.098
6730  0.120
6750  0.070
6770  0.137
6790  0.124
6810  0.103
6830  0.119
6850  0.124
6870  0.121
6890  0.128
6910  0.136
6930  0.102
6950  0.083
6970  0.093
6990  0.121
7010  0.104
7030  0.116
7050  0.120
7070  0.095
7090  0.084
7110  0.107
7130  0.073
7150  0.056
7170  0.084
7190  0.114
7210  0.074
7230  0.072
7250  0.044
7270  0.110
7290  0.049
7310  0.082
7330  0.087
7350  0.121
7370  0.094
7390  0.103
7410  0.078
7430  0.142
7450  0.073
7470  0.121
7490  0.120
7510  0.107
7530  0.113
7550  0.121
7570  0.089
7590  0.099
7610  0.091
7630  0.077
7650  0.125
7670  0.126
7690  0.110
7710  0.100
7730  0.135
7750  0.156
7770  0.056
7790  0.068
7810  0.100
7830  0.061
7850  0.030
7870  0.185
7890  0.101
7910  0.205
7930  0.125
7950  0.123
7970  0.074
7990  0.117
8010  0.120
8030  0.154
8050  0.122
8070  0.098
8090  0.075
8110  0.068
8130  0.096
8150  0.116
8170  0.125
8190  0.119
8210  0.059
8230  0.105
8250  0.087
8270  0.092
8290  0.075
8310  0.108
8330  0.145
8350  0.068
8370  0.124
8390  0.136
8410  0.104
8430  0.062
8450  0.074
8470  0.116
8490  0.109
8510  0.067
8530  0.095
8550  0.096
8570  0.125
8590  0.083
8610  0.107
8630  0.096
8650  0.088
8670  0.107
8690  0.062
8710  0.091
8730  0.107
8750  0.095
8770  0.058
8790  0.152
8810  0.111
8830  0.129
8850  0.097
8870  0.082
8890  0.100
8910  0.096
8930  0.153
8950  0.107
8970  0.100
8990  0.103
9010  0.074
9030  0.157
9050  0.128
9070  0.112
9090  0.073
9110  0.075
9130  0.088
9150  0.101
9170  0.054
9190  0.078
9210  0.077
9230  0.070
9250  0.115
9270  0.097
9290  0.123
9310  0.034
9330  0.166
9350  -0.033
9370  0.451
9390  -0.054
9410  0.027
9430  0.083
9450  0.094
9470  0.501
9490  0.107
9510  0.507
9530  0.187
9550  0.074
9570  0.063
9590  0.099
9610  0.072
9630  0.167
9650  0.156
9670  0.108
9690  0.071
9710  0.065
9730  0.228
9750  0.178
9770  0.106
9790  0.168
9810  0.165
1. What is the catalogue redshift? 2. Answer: 1.55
